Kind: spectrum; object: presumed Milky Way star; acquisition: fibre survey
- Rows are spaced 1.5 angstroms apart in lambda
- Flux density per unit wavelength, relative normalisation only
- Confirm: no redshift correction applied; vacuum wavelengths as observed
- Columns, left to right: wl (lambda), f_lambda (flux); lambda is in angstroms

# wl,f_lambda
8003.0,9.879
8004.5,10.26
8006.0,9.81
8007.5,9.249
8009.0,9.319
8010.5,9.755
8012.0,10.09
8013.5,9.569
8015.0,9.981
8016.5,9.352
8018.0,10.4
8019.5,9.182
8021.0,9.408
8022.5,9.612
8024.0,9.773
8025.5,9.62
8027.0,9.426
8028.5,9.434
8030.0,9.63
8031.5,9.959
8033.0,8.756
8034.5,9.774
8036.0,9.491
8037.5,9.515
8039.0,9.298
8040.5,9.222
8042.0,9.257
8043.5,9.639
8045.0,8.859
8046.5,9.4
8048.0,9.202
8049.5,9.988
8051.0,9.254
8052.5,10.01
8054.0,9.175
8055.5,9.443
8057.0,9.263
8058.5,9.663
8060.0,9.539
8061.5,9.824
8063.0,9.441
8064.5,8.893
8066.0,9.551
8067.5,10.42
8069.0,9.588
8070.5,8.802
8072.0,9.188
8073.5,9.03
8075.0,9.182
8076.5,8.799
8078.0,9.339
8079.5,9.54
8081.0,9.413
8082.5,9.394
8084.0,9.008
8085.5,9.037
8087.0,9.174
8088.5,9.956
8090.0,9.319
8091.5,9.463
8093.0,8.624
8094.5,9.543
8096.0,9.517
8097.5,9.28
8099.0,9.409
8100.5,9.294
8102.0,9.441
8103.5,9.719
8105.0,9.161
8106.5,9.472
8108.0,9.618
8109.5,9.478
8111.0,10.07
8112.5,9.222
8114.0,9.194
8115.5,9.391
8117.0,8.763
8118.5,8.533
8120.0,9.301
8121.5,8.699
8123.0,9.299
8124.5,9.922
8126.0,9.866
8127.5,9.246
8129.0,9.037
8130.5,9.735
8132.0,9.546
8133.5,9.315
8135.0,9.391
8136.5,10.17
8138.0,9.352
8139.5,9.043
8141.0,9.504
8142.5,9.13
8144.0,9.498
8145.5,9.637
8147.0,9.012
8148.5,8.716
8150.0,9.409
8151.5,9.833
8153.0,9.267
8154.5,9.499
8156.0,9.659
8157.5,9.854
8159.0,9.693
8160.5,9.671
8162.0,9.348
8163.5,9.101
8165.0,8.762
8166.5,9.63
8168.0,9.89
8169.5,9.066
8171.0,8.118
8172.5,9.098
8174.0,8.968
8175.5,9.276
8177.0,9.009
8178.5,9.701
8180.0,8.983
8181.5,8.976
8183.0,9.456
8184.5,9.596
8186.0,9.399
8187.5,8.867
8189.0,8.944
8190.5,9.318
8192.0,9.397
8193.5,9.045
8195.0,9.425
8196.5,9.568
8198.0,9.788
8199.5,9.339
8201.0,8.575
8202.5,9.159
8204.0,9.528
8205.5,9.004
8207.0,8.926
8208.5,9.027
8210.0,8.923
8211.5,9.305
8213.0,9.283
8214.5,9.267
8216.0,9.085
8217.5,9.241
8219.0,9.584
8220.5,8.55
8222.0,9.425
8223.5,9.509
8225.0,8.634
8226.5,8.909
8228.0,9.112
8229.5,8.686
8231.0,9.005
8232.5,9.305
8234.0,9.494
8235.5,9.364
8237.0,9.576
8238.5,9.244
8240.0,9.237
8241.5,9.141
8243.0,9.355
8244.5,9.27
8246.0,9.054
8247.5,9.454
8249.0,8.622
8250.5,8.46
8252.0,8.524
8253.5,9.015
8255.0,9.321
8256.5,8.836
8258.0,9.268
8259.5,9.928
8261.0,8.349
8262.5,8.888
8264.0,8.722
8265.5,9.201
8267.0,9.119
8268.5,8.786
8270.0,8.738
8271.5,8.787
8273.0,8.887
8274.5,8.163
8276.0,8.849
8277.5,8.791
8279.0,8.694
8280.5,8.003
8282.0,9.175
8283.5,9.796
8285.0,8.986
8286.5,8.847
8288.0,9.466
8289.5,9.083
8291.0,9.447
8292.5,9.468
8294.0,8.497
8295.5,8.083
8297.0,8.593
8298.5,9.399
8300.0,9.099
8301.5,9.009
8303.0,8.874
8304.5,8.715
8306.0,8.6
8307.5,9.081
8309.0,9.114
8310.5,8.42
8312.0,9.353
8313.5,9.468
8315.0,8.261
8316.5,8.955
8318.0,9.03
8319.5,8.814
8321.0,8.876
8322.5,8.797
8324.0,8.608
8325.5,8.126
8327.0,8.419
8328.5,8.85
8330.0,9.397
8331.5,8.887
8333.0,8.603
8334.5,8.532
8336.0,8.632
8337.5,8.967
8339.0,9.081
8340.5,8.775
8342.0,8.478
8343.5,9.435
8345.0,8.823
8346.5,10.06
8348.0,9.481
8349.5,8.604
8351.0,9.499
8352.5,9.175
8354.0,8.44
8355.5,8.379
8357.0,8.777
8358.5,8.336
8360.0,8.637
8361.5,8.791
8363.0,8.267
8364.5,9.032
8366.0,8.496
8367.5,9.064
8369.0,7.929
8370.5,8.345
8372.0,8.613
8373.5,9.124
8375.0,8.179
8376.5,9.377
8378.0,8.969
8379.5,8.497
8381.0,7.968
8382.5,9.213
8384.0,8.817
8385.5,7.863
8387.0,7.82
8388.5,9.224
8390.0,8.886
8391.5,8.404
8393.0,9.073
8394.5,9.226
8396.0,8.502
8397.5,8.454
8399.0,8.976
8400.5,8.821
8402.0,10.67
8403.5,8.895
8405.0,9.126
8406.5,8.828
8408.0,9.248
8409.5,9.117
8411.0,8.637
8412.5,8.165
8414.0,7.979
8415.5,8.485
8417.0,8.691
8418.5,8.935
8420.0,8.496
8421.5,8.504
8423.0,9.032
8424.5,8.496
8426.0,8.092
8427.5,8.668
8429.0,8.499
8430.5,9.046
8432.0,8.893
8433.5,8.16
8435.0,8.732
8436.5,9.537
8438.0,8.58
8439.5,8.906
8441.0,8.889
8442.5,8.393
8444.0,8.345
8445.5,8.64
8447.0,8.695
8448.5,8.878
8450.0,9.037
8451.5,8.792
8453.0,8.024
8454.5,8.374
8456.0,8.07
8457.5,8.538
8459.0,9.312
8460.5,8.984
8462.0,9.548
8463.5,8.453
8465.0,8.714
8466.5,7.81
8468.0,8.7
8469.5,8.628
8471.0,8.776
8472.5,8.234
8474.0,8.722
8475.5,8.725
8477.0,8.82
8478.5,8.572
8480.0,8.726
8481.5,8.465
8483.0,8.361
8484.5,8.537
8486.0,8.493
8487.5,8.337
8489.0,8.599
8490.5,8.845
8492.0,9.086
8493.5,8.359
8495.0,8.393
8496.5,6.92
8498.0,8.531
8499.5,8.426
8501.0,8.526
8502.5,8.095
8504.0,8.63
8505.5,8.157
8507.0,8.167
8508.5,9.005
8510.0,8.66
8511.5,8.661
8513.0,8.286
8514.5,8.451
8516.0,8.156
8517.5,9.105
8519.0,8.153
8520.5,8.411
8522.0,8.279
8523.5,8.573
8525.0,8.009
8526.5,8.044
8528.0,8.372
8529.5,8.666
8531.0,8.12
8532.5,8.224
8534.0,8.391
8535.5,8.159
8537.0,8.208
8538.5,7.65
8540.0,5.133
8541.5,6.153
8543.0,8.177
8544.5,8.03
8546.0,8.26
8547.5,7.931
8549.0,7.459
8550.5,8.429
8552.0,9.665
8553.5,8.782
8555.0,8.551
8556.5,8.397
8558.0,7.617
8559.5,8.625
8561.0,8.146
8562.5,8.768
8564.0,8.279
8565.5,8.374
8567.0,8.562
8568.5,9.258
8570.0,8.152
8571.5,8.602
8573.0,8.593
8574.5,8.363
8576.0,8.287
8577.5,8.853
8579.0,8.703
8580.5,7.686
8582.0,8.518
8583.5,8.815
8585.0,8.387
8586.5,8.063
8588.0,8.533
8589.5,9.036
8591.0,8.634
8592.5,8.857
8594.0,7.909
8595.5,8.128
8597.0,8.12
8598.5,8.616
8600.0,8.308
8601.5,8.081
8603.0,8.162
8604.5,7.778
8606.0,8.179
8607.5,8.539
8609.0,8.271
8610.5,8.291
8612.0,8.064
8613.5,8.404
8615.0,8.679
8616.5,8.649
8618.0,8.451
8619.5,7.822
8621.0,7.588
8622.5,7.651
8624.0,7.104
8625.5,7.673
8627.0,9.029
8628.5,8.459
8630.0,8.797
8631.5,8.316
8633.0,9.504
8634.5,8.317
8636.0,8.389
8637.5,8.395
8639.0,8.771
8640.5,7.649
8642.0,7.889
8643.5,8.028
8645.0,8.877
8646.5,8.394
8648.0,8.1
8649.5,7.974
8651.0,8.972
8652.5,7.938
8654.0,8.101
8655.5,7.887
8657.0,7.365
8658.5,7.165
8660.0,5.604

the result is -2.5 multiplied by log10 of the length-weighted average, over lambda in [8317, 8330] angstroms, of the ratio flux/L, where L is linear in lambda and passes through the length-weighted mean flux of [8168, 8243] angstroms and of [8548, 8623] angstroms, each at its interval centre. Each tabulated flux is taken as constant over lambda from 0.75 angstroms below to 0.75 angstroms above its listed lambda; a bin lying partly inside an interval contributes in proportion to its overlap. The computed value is 0.02 mag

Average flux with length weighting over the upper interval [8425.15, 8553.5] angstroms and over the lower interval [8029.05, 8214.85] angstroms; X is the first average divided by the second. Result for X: 0.90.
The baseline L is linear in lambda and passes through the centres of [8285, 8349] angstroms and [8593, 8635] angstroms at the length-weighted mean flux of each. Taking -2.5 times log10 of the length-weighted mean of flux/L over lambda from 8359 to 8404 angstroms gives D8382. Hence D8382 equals 0.00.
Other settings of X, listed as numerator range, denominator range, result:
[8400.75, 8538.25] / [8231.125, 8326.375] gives 0.96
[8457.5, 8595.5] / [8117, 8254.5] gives 0.91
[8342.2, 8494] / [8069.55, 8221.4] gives 0.94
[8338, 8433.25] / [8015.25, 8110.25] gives 0.93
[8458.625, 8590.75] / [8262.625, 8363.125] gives 0.95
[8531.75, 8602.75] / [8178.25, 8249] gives 0.90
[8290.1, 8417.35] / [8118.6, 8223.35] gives 0.95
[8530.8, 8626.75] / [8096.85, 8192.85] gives 0.88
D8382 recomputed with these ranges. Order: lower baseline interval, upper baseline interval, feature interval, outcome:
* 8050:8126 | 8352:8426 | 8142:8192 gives -0.012 mag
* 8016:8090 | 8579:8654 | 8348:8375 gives 0.016 mag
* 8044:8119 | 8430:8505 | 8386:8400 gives 0.003 mag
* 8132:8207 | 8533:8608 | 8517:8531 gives 0.001 mag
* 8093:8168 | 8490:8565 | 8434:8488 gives -0.027 mag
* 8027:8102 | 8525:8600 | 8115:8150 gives -0.009 mag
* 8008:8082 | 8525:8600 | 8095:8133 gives -0.007 mag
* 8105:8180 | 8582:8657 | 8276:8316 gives 0.008 mag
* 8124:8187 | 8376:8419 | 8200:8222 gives 0.013 mag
